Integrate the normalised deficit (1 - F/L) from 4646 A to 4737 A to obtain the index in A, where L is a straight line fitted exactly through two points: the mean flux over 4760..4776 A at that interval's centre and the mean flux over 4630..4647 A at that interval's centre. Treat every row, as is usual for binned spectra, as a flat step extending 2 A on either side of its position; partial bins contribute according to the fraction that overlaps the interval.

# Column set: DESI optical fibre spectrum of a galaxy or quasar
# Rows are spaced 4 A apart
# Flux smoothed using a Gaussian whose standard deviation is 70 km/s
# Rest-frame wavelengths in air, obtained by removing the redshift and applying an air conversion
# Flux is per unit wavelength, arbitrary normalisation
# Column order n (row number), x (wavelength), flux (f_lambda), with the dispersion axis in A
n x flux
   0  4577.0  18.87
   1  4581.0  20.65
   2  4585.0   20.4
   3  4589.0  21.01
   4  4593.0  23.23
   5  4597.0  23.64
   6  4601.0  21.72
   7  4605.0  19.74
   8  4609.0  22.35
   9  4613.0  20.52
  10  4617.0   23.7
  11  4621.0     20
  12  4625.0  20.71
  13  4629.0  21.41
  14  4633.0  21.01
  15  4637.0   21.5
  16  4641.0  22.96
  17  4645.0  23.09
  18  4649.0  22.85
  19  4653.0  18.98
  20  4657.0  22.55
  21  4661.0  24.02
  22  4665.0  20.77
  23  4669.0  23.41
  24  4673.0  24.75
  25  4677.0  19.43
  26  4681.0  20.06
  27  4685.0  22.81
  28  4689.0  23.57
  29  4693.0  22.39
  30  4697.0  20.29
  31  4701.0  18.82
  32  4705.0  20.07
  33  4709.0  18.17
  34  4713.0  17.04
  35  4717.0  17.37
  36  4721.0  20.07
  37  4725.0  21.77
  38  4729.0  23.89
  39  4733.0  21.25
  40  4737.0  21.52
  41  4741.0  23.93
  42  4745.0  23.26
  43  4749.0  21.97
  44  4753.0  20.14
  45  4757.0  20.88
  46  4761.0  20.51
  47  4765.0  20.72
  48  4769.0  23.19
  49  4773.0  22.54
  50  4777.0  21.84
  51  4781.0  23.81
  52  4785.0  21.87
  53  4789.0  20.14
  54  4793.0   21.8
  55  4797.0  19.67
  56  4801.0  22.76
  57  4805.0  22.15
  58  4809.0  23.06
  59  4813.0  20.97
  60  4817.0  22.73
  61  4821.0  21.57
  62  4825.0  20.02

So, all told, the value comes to 3.52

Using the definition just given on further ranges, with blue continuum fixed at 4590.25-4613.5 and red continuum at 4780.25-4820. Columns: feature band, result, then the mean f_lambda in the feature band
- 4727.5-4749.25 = -0.8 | 22.7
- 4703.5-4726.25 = 3.0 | 19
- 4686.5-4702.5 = 0.4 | 21.4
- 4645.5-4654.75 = 0.2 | 21.3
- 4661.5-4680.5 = -0.2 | 22.1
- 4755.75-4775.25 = 0.2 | 21.6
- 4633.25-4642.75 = 0.0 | 22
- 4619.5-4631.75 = 0.6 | 20.8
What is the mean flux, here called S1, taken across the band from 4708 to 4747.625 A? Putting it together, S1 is 20.9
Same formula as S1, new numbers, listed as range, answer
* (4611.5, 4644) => 21.5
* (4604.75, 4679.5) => 21.8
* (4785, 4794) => 21.1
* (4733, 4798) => 21.8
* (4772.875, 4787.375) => 22.5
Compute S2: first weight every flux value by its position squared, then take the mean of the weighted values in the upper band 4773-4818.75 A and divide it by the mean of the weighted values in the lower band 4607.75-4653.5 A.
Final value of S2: 1.1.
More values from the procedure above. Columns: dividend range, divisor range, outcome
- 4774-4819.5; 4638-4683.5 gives 1.05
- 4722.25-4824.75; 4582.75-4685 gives 1.07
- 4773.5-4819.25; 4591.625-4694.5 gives 1.06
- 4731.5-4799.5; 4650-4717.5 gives 1.07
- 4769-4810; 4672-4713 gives 1.10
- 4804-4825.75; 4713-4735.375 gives 1.10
